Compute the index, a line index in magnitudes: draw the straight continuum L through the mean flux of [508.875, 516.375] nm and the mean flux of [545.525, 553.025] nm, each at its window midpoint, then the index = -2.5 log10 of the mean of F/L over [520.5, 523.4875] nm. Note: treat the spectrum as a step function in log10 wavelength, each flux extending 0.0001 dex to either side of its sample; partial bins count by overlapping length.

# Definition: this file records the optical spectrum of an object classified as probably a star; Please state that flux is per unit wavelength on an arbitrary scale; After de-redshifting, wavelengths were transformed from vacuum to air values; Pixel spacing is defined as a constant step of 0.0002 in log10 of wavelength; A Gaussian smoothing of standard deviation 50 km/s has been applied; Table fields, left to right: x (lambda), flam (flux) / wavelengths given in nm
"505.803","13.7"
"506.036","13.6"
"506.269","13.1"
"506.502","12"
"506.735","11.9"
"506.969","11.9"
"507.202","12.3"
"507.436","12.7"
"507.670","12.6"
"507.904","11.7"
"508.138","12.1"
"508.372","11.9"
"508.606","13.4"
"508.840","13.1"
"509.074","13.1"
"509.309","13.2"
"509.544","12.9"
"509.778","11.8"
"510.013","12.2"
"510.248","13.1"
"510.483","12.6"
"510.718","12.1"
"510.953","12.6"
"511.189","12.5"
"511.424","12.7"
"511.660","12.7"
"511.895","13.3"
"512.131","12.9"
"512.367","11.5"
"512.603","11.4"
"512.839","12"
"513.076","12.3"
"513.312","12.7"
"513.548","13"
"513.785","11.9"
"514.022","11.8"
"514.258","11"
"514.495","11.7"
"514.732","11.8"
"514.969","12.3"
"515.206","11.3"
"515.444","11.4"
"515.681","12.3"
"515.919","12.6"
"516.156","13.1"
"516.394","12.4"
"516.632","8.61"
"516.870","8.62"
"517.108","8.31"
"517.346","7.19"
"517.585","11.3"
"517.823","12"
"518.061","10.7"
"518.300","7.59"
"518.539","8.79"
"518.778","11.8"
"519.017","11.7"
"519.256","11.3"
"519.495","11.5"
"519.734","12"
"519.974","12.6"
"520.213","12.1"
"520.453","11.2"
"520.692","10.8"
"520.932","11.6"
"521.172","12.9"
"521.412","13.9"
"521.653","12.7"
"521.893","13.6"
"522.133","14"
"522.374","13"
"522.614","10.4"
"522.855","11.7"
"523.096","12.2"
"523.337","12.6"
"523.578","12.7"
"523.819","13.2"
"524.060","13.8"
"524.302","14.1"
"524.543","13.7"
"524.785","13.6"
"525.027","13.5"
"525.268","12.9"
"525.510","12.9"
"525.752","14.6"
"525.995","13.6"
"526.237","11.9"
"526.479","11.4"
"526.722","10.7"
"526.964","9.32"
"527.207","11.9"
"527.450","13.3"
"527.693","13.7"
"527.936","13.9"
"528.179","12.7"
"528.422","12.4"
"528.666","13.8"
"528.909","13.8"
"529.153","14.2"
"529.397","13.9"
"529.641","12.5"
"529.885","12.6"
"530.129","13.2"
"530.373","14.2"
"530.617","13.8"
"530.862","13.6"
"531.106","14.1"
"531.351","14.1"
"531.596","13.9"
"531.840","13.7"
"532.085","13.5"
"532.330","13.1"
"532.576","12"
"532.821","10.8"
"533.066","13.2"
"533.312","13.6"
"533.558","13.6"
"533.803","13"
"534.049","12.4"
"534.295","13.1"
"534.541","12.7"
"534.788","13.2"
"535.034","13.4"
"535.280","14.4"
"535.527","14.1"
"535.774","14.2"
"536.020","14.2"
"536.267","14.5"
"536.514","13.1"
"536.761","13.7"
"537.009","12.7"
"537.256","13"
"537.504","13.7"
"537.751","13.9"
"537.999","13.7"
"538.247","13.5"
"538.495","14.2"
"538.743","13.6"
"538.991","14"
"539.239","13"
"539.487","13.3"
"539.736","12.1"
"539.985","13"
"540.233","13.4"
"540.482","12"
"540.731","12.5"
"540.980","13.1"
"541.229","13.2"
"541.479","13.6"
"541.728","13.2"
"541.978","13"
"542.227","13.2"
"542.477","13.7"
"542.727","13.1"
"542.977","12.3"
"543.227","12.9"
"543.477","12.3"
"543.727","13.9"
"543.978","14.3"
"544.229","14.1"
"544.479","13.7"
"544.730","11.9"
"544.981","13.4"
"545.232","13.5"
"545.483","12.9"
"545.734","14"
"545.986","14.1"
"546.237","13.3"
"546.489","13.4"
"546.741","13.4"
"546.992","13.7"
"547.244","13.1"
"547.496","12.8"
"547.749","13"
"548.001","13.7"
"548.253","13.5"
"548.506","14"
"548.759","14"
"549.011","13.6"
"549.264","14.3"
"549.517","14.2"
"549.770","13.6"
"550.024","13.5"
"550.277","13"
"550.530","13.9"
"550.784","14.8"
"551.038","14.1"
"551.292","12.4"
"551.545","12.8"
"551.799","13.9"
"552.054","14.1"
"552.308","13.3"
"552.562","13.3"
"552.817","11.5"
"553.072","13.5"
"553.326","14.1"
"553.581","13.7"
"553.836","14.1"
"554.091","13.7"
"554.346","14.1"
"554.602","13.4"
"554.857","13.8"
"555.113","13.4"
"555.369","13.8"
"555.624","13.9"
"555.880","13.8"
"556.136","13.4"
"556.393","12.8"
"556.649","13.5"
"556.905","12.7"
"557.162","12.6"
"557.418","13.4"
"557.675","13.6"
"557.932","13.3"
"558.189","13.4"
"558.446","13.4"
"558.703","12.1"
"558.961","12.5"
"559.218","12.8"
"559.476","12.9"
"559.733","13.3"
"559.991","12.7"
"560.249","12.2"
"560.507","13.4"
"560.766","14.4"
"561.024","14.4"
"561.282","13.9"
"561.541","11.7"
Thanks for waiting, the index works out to 0.02 mag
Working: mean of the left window 12.3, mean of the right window 13.5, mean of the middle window 12.4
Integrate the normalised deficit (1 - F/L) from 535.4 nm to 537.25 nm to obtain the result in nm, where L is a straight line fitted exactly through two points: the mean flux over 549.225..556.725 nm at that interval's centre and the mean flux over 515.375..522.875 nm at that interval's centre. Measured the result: -0.18 nm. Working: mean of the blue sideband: 11.4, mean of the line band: 13.7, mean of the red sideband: 13.6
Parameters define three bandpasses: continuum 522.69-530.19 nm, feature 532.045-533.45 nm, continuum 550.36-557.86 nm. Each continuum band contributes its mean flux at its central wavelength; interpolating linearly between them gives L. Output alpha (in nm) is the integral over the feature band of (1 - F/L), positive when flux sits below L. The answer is 0.04 nm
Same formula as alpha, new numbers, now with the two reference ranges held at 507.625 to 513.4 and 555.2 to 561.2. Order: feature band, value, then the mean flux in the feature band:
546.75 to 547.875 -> -0.01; 13.2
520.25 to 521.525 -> 0.06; 12.1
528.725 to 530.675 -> -0.11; 13.5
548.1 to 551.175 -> -0.18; 13.9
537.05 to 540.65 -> -0.10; 13.3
